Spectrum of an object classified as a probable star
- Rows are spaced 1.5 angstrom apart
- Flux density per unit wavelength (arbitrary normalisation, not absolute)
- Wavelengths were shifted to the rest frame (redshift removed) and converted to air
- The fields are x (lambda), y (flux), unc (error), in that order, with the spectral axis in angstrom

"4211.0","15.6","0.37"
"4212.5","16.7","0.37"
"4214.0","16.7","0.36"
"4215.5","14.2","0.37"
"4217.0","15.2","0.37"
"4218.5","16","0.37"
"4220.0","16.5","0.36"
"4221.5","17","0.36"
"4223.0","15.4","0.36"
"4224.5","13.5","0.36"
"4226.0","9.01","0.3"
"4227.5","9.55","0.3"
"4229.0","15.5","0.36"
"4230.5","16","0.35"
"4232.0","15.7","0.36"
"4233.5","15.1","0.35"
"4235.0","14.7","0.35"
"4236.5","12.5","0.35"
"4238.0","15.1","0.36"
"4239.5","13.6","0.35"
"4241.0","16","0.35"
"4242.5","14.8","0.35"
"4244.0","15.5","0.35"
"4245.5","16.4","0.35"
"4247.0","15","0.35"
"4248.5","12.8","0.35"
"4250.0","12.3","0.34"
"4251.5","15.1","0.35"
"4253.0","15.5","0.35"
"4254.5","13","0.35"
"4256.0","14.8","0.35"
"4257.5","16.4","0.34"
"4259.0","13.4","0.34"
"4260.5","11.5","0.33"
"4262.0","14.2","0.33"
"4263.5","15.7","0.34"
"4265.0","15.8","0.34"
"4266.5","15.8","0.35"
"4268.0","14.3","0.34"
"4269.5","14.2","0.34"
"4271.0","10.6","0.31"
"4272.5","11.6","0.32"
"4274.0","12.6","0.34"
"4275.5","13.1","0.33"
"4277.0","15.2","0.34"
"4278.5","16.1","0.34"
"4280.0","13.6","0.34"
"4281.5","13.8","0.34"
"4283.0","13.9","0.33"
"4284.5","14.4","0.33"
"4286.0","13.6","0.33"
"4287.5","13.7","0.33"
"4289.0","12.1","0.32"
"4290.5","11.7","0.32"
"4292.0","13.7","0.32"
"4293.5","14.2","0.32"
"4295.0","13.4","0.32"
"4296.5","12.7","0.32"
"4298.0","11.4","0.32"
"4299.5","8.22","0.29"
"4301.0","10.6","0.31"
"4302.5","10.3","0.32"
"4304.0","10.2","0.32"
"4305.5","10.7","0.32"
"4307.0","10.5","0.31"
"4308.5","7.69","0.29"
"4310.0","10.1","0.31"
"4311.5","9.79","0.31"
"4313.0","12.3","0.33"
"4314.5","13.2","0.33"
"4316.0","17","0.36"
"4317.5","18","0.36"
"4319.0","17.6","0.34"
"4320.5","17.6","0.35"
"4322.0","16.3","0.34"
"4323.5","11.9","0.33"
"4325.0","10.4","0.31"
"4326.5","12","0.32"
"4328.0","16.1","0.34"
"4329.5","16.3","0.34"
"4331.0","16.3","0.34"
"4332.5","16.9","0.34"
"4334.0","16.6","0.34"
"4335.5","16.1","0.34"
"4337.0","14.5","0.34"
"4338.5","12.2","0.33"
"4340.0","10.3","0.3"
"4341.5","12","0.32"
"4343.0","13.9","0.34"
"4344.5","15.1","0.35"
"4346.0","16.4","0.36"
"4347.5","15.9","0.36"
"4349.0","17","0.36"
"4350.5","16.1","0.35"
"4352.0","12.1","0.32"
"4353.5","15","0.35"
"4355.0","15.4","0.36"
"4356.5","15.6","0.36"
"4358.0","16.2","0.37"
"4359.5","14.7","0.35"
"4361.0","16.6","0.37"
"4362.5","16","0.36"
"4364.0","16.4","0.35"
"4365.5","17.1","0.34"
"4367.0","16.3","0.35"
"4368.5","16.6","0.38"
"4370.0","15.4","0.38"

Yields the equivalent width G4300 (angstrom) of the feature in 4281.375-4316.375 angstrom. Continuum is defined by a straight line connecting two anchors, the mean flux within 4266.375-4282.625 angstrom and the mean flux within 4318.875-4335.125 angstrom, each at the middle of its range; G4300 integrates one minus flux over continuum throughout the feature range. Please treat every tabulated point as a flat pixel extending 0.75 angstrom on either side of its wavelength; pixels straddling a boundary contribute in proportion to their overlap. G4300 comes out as 5.8 angstrom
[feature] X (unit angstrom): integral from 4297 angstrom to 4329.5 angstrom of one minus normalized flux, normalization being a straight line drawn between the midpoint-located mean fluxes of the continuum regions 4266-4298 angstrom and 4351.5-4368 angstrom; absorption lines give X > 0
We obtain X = 4.1 angstrom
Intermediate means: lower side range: 13.5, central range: 12.6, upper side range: 15.6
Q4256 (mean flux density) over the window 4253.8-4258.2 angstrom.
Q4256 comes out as 14.7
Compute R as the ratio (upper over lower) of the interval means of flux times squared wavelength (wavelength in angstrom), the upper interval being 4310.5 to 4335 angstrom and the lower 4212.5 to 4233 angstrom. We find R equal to 1.1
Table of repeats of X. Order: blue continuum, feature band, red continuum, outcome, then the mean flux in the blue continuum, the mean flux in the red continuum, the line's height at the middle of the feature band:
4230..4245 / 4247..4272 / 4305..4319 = 0.2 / 14.9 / 12.5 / 14.2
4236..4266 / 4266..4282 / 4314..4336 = 1.2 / 14.5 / 15.5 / 14.8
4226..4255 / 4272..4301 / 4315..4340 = 3.4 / 14.3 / 15.2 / 14.8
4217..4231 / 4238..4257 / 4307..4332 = -0.6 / 14.3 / 13.8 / 14.2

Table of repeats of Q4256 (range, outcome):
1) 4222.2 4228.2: 11.9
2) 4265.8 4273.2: 13.3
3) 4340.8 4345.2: 13.7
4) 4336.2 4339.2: 13.4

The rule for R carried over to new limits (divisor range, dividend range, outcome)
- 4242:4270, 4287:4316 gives 0.81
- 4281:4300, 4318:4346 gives 1.16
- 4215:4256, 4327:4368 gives 1.11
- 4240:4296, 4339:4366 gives 1.12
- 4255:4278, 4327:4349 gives 1.11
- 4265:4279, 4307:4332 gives 1.03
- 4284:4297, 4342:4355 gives 1.17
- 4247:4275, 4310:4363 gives 1.10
